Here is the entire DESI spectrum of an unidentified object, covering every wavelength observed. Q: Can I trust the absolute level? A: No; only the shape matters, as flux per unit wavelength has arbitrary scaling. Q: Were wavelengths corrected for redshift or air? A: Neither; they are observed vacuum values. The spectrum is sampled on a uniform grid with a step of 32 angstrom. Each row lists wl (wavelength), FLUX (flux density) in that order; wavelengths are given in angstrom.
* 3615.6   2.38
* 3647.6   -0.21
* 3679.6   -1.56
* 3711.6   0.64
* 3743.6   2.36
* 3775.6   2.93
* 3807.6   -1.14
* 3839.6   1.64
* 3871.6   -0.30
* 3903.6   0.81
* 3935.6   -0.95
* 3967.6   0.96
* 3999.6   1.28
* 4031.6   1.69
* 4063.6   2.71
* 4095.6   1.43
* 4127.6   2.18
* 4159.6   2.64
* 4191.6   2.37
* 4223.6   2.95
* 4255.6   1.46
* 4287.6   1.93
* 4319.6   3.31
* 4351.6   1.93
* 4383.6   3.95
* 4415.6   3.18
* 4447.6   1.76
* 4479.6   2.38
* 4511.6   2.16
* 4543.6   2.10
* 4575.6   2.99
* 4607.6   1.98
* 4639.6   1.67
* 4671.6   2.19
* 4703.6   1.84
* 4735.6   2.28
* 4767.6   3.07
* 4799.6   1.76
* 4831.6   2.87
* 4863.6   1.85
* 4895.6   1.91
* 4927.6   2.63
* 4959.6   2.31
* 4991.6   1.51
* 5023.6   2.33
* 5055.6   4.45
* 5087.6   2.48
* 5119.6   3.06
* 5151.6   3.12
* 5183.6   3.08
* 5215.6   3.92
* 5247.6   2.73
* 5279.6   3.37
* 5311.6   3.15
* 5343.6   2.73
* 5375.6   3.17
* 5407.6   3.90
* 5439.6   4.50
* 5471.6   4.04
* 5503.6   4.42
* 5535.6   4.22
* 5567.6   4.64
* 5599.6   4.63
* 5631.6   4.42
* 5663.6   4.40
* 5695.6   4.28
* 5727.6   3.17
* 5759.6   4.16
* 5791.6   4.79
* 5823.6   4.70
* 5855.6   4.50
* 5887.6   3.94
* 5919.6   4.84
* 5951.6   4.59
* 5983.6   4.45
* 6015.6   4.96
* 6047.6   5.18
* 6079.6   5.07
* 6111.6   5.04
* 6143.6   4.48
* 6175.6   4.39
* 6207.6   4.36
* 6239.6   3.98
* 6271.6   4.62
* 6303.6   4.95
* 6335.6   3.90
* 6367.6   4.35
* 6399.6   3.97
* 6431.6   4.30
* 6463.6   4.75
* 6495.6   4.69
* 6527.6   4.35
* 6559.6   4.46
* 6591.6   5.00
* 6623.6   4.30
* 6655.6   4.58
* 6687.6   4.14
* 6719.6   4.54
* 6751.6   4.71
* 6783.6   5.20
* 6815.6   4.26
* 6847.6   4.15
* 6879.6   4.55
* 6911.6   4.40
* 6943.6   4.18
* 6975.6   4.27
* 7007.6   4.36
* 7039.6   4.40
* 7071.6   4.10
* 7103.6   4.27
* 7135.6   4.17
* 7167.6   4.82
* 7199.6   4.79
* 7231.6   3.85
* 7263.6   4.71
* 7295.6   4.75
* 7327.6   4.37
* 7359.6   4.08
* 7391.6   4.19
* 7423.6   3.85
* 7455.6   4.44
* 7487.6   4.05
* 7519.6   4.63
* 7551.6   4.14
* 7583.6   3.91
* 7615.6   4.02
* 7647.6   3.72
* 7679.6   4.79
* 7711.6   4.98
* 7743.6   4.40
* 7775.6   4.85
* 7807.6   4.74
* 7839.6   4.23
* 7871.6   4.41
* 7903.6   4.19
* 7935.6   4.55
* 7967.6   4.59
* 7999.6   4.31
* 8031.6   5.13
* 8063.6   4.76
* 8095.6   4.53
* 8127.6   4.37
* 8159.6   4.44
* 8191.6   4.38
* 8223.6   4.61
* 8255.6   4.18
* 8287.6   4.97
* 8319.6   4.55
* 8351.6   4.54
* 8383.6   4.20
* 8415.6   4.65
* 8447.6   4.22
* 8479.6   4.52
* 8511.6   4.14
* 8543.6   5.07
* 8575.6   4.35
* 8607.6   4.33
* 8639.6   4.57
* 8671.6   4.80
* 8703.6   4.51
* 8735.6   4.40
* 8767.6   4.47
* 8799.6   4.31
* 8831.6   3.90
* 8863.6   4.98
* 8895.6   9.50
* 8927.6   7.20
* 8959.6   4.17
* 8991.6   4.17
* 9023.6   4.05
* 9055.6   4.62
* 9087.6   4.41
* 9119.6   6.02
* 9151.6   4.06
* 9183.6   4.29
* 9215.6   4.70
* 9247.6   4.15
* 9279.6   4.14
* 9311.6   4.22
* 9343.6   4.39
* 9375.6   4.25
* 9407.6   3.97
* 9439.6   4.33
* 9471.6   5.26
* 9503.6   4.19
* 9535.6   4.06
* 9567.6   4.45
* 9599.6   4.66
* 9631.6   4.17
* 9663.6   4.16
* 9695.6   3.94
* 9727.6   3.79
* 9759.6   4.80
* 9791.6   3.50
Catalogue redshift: 0.36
